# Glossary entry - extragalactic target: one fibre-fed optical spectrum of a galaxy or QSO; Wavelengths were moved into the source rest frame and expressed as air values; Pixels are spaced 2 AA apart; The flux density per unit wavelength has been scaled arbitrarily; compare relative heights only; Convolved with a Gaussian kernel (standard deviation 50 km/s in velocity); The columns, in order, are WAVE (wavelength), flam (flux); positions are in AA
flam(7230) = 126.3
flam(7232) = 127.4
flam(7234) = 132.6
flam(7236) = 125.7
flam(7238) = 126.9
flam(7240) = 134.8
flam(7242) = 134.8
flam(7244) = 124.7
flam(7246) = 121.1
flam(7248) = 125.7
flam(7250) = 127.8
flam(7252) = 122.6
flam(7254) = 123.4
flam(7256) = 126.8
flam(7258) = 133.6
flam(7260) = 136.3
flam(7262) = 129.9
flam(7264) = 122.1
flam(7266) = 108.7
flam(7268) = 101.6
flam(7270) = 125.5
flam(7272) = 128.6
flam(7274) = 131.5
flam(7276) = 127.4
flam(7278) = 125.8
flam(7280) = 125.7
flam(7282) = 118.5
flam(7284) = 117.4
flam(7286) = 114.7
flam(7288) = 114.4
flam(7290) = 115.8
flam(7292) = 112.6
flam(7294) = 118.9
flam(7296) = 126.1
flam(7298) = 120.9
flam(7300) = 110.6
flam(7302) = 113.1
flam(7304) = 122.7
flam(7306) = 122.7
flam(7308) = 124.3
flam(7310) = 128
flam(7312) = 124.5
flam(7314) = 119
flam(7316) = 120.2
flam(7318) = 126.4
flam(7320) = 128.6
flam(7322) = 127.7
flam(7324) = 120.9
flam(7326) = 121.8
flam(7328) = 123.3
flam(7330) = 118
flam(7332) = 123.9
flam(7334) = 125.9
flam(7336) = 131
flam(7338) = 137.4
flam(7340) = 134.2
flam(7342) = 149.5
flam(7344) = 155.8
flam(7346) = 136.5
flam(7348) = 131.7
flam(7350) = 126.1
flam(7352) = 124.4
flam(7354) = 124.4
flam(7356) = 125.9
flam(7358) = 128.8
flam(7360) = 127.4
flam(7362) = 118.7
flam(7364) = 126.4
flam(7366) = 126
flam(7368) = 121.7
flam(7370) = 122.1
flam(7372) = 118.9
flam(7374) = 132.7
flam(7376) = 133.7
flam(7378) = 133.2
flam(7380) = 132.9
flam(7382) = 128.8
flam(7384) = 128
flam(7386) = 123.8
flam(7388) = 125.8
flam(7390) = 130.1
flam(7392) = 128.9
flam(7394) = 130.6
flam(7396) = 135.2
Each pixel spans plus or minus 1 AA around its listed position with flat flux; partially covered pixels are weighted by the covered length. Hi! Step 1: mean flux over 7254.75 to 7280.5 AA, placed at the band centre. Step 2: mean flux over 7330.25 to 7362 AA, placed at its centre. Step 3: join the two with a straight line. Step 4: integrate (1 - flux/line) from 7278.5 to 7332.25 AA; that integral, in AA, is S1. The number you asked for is 3.05 AA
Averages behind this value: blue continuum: 125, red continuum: 131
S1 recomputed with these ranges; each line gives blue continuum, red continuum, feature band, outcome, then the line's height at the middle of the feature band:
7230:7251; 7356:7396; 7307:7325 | 0.47 AA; 128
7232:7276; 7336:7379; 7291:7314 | 1.38 AA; 128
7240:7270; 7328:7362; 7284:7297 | 1.01 AA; 127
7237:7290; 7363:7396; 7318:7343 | -0.42 AA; 126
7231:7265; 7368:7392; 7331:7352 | -1.10 AA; 128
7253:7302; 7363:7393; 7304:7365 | -1.38 AA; 125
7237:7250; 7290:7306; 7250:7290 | 0.11 AA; 123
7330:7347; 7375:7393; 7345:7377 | 1.45 AA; 133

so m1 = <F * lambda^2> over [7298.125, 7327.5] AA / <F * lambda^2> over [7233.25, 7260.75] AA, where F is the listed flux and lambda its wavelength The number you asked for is 1.0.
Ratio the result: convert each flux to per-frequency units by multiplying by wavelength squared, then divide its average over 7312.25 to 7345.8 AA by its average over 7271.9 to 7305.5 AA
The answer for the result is 1.09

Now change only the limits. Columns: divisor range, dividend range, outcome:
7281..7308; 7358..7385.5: 1.10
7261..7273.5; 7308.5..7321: 1.05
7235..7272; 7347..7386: 1.05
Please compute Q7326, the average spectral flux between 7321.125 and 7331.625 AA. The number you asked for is 122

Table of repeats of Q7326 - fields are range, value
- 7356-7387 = 127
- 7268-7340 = 123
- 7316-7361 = 129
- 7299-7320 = 122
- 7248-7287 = 124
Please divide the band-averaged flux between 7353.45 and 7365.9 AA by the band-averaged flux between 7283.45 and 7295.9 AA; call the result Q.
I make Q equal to 1.1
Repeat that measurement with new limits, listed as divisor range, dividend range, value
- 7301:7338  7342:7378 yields 1.04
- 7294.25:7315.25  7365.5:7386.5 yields 1.05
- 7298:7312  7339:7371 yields 1.08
